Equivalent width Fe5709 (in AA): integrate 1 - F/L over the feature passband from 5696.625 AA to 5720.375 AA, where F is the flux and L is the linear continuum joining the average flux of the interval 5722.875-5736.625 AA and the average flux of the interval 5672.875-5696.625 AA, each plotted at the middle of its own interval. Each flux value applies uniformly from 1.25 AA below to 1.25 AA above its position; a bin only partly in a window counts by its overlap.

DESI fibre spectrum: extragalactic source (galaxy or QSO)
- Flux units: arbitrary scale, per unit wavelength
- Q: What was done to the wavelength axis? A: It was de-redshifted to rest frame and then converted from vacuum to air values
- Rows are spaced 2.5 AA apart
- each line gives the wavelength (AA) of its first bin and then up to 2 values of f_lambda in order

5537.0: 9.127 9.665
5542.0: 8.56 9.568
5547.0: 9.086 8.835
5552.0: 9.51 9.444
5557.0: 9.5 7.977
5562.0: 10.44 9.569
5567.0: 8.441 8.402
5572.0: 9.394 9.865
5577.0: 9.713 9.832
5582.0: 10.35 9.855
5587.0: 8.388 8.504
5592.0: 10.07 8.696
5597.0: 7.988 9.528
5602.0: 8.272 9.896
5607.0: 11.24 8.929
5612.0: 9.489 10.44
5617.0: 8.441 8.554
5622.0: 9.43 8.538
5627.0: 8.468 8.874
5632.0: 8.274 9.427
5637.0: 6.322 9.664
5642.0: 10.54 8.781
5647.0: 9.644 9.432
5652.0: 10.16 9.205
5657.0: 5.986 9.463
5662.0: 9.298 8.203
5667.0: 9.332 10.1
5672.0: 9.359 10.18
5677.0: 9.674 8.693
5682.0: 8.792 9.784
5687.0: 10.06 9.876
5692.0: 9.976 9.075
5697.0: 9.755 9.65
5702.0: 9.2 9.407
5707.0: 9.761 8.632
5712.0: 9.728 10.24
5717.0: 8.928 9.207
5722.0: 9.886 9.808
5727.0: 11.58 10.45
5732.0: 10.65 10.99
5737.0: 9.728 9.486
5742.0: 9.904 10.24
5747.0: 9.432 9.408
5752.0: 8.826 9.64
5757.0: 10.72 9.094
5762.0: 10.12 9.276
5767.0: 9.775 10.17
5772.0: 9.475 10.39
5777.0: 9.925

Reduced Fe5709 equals 1.6 AA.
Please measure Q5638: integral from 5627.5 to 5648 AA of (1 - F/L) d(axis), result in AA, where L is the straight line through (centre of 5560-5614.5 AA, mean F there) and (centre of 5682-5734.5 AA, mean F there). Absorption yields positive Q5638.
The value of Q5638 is 1.36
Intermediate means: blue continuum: 9.38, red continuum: 9.79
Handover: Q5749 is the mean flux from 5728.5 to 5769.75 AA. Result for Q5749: 9.87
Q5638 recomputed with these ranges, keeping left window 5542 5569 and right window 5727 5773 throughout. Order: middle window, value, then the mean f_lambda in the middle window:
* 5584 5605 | 0.8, 8.96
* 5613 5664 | 3.0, 8.94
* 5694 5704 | 0.3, 9.44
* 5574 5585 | -0.8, 9.93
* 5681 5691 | 0.0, 9.66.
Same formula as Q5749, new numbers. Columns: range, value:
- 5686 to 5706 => 9.62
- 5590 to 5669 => 9.06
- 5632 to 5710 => 9.26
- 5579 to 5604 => 9.15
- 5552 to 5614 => 9.34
